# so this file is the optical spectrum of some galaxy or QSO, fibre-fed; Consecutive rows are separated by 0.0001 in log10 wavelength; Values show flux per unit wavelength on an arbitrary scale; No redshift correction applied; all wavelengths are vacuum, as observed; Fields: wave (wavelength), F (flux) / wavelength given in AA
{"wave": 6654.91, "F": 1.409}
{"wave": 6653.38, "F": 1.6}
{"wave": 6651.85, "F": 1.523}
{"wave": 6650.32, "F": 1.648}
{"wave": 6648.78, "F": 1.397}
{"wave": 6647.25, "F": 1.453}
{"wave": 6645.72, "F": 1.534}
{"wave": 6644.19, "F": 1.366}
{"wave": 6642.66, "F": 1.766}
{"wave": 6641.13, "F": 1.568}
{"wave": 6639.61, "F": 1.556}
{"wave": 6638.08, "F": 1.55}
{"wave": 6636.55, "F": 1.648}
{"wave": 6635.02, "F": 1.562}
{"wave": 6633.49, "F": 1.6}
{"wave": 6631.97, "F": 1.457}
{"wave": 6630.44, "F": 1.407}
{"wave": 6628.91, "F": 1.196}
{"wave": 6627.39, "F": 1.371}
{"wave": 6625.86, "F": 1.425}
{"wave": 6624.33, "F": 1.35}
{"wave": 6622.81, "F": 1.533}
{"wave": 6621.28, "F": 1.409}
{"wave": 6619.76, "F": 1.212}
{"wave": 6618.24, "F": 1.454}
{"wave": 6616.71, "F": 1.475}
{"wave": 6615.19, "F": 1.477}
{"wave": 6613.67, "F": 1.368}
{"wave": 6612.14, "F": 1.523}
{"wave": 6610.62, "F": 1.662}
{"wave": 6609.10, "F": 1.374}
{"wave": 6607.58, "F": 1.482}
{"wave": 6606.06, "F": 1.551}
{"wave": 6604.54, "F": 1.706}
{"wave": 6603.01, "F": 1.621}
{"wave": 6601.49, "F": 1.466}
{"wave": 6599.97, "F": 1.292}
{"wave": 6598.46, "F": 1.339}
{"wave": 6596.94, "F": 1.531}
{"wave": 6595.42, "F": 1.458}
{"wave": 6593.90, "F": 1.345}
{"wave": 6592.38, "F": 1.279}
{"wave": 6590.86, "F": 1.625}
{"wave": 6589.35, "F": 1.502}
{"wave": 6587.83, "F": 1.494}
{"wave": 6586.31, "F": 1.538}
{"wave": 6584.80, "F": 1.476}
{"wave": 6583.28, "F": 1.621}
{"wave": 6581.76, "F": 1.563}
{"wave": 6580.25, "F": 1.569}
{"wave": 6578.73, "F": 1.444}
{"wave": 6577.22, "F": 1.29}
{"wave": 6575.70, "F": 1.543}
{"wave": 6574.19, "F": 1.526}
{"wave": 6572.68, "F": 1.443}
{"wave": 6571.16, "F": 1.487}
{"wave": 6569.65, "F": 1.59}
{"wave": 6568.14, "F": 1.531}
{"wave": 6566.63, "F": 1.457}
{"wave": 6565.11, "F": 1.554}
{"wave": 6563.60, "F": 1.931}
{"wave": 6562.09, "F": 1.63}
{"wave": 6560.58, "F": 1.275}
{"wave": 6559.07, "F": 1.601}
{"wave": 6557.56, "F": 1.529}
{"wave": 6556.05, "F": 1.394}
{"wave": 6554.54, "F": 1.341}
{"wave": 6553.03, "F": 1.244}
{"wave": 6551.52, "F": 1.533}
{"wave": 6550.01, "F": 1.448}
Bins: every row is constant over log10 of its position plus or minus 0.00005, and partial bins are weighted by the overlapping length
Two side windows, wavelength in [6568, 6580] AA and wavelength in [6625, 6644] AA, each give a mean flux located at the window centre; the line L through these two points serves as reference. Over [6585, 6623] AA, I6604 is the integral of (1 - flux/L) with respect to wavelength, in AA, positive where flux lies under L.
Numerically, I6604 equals 0.6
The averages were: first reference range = 1.48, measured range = 1.47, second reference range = 1.5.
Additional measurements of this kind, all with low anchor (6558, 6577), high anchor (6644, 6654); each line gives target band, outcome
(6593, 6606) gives 0.5 AA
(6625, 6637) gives 0.5 AA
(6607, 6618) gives 0.3 AA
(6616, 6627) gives 0.8 AA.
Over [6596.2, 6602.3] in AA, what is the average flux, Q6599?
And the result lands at 1.41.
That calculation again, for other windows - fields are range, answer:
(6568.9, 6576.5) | 1.52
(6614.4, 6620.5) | 1.41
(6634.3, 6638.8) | 1.59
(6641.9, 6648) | 1.53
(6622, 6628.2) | 1.42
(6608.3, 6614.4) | 1.48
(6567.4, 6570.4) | 1.56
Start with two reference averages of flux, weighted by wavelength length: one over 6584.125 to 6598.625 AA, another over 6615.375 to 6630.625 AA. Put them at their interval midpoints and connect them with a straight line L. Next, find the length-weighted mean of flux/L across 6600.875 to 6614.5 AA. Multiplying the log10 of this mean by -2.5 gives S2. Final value -0.08 mag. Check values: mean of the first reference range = 1.46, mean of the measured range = 1.53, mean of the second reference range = 1.39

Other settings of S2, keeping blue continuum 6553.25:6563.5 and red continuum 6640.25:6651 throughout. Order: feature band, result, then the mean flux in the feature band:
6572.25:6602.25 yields 0.02 mag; 1.47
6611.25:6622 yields 0.07 mag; 1.42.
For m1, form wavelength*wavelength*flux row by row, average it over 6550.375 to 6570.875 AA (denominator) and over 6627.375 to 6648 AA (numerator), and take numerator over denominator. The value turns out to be 1.0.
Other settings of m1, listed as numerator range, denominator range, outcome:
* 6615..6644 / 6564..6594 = 1.00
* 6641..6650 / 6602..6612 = 0.98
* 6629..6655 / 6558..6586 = 1.02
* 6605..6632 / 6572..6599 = 0.98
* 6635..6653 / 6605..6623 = 1.07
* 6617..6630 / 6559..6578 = 0.92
